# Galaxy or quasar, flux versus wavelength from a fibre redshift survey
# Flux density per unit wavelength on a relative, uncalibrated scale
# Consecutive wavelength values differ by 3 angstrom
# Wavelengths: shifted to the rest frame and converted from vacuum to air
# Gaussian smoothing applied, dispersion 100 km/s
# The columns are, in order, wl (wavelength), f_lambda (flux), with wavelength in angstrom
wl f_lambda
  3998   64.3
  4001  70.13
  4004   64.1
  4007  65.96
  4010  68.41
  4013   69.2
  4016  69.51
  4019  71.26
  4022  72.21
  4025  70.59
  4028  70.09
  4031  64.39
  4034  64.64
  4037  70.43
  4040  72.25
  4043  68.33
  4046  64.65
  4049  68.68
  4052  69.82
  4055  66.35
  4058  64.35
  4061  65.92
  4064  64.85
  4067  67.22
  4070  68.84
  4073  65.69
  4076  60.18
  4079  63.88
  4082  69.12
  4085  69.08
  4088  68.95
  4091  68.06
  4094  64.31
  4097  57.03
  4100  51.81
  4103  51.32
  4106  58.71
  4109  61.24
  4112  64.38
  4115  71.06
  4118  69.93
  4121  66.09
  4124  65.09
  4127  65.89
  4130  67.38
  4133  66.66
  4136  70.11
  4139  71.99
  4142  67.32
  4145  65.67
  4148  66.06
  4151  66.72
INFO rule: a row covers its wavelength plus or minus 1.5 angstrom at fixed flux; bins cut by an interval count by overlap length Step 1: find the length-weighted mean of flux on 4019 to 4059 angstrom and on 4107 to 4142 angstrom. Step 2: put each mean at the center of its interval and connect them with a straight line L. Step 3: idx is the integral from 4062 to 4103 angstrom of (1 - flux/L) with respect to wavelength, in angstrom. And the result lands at 2.2 angstrom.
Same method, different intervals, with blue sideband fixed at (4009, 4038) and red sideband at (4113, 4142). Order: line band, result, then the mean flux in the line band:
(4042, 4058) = 0.4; 67.2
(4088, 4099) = 0.8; 63.4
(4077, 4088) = 0.2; 67.3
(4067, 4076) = 0.3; 66.1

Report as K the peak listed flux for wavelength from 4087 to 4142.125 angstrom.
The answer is 71.99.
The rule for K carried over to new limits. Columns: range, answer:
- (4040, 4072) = 72.25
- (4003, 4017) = 69.51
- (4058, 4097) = 69.12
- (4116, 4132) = 69.93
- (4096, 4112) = 64.38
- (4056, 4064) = 65.92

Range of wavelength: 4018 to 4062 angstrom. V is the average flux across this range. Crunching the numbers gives 68.3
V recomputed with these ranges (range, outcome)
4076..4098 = 65.6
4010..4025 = 70.3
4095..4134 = 62.8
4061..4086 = 66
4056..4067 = 65.4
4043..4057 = 67.4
